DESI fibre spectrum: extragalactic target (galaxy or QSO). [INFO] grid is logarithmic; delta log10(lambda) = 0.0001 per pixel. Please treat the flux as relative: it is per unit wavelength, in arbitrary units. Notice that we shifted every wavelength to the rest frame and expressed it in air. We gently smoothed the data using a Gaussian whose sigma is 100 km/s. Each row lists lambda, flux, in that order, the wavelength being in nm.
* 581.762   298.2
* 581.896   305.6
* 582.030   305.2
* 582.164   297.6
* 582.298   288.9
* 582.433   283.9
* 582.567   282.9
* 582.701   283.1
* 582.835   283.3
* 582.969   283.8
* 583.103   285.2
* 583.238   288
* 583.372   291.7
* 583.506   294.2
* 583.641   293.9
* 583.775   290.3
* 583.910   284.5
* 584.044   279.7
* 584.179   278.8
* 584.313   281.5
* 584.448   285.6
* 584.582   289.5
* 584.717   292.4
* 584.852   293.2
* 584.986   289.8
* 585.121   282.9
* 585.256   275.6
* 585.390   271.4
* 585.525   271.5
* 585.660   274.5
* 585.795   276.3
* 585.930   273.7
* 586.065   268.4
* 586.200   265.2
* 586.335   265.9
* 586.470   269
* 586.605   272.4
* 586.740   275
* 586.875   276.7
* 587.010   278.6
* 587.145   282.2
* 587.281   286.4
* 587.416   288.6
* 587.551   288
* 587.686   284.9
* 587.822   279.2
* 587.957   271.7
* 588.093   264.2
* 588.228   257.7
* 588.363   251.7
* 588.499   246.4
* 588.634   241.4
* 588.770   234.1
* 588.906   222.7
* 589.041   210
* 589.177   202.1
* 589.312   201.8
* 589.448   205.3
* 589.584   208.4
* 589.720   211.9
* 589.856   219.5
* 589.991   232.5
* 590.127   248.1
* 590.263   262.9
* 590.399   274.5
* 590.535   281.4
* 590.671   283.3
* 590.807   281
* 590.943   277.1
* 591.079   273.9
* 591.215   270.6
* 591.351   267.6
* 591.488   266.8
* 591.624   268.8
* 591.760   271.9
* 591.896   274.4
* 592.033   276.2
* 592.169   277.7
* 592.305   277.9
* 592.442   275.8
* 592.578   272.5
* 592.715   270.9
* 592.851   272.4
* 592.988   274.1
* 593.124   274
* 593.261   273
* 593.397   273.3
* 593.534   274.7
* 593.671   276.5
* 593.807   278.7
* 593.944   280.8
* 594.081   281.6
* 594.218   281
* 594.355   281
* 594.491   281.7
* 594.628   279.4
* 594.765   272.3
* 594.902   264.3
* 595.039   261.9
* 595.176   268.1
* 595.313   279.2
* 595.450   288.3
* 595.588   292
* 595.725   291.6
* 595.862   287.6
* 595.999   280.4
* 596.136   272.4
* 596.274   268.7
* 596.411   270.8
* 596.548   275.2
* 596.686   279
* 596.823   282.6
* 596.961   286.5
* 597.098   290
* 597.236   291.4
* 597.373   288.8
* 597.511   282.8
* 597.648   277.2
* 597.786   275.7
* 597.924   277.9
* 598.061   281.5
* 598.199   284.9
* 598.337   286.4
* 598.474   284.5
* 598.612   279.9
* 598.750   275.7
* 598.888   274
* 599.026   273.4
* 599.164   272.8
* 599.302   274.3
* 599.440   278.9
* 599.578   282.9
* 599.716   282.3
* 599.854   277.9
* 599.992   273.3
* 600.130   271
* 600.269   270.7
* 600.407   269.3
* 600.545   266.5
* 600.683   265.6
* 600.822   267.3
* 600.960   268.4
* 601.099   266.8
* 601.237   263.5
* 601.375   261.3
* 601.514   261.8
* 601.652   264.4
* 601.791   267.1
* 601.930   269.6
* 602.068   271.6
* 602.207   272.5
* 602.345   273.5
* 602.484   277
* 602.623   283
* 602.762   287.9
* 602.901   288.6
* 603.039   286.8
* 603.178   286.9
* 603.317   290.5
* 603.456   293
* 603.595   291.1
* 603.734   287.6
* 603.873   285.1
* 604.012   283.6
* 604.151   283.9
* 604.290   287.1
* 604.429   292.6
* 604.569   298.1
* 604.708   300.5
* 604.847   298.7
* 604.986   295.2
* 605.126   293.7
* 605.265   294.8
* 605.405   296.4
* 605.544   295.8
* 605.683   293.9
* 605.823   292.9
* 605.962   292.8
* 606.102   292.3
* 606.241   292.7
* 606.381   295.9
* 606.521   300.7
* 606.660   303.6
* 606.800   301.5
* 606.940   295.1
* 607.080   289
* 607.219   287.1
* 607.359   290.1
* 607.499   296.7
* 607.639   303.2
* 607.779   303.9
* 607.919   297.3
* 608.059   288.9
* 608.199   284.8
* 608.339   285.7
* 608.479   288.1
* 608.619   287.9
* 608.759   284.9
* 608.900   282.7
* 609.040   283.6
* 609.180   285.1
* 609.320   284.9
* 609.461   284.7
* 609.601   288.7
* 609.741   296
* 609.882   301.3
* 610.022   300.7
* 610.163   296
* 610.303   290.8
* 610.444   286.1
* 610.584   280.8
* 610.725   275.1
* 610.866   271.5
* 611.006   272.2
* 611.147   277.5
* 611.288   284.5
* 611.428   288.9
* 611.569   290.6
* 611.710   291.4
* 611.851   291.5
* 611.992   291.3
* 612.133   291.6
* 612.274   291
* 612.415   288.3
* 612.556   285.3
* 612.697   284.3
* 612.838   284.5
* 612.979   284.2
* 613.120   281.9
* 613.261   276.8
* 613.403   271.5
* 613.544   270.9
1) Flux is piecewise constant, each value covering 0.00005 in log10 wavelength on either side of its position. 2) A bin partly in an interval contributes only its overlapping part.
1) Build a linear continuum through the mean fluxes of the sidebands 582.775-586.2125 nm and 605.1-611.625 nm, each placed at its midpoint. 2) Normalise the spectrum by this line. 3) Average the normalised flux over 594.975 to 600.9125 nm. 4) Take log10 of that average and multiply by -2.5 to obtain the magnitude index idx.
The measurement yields 0.03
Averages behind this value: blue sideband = 283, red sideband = 290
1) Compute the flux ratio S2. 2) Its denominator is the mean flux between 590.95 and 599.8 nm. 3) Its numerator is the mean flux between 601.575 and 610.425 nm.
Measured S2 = 1.0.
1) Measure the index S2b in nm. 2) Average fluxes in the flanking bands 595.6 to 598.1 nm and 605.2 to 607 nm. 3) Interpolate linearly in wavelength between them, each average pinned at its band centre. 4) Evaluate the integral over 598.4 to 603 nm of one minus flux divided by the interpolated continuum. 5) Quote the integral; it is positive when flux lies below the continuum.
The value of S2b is 0.23 nm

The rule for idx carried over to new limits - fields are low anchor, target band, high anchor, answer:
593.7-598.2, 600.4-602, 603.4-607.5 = 0.084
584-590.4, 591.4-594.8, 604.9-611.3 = -0.023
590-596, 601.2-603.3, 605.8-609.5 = 0.041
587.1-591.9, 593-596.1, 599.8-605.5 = -0.054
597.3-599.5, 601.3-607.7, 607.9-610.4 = -0.011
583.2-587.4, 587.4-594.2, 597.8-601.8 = 0.069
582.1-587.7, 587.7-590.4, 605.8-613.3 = 0.192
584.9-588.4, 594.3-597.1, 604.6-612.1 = 0.012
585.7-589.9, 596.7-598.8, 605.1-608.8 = -0.032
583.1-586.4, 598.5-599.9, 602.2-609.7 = 0.040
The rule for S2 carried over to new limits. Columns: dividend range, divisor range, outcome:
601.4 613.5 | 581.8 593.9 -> 1.06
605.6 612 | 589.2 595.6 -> 1.09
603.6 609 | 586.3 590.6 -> 1.16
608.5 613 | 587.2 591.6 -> 1.13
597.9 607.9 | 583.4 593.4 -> 1.06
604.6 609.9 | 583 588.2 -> 1.04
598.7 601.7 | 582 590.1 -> 1.01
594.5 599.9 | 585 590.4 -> 1.09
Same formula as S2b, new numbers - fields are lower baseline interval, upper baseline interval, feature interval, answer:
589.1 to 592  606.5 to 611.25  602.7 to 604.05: -0.049 nm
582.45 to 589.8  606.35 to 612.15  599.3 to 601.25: 0.064 nm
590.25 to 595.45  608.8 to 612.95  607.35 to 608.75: -0.037 nm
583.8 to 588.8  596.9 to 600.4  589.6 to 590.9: 0.107 nm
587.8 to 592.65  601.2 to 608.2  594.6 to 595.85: -0.057 nm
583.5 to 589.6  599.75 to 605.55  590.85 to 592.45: -0.012 nm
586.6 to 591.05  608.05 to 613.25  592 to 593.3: -0.072 nm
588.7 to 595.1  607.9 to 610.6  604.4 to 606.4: -0.087 nm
